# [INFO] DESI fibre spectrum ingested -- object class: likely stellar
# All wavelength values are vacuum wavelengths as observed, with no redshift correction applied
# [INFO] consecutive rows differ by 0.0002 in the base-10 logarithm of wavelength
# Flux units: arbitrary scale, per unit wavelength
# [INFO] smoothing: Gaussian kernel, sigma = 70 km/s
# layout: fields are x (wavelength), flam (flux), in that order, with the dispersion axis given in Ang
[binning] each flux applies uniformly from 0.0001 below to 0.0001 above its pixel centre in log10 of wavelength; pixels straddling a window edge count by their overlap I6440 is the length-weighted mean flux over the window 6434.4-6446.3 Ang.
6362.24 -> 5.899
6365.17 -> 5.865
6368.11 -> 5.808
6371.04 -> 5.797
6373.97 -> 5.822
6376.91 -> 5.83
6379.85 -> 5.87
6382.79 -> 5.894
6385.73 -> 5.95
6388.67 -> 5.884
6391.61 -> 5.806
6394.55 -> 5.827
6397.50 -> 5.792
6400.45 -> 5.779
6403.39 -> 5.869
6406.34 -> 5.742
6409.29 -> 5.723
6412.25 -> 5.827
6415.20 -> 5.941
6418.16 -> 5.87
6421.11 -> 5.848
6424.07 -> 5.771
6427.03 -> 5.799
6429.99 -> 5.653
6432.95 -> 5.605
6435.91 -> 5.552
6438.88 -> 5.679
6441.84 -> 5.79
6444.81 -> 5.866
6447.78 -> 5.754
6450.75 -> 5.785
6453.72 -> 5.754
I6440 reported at 5.72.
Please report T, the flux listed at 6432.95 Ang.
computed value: 5.605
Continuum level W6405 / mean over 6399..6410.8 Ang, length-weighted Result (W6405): 5.78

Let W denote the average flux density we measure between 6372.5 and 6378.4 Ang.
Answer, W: 5.82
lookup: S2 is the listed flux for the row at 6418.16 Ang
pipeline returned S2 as 5.87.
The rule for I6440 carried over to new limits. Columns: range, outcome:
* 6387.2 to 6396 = 5.84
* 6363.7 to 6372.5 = 5.82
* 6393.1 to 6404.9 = 5.82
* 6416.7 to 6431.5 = 5.79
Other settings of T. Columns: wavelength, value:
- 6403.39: 5.869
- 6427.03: 5.799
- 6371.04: 5.797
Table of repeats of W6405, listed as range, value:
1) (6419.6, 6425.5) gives 5.81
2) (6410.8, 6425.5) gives 5.85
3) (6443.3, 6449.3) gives 5.81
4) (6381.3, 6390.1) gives 5.91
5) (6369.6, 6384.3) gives 5.84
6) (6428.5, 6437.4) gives 5.6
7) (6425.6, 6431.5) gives 5.73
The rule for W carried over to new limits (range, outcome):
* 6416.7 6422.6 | 5.86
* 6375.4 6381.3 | 5.84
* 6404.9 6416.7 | 5.8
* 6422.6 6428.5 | 5.78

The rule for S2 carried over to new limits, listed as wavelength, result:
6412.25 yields 5.827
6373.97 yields 5.822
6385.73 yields 5.95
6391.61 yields 5.806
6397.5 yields 5.792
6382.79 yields 5.894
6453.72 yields 5.754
